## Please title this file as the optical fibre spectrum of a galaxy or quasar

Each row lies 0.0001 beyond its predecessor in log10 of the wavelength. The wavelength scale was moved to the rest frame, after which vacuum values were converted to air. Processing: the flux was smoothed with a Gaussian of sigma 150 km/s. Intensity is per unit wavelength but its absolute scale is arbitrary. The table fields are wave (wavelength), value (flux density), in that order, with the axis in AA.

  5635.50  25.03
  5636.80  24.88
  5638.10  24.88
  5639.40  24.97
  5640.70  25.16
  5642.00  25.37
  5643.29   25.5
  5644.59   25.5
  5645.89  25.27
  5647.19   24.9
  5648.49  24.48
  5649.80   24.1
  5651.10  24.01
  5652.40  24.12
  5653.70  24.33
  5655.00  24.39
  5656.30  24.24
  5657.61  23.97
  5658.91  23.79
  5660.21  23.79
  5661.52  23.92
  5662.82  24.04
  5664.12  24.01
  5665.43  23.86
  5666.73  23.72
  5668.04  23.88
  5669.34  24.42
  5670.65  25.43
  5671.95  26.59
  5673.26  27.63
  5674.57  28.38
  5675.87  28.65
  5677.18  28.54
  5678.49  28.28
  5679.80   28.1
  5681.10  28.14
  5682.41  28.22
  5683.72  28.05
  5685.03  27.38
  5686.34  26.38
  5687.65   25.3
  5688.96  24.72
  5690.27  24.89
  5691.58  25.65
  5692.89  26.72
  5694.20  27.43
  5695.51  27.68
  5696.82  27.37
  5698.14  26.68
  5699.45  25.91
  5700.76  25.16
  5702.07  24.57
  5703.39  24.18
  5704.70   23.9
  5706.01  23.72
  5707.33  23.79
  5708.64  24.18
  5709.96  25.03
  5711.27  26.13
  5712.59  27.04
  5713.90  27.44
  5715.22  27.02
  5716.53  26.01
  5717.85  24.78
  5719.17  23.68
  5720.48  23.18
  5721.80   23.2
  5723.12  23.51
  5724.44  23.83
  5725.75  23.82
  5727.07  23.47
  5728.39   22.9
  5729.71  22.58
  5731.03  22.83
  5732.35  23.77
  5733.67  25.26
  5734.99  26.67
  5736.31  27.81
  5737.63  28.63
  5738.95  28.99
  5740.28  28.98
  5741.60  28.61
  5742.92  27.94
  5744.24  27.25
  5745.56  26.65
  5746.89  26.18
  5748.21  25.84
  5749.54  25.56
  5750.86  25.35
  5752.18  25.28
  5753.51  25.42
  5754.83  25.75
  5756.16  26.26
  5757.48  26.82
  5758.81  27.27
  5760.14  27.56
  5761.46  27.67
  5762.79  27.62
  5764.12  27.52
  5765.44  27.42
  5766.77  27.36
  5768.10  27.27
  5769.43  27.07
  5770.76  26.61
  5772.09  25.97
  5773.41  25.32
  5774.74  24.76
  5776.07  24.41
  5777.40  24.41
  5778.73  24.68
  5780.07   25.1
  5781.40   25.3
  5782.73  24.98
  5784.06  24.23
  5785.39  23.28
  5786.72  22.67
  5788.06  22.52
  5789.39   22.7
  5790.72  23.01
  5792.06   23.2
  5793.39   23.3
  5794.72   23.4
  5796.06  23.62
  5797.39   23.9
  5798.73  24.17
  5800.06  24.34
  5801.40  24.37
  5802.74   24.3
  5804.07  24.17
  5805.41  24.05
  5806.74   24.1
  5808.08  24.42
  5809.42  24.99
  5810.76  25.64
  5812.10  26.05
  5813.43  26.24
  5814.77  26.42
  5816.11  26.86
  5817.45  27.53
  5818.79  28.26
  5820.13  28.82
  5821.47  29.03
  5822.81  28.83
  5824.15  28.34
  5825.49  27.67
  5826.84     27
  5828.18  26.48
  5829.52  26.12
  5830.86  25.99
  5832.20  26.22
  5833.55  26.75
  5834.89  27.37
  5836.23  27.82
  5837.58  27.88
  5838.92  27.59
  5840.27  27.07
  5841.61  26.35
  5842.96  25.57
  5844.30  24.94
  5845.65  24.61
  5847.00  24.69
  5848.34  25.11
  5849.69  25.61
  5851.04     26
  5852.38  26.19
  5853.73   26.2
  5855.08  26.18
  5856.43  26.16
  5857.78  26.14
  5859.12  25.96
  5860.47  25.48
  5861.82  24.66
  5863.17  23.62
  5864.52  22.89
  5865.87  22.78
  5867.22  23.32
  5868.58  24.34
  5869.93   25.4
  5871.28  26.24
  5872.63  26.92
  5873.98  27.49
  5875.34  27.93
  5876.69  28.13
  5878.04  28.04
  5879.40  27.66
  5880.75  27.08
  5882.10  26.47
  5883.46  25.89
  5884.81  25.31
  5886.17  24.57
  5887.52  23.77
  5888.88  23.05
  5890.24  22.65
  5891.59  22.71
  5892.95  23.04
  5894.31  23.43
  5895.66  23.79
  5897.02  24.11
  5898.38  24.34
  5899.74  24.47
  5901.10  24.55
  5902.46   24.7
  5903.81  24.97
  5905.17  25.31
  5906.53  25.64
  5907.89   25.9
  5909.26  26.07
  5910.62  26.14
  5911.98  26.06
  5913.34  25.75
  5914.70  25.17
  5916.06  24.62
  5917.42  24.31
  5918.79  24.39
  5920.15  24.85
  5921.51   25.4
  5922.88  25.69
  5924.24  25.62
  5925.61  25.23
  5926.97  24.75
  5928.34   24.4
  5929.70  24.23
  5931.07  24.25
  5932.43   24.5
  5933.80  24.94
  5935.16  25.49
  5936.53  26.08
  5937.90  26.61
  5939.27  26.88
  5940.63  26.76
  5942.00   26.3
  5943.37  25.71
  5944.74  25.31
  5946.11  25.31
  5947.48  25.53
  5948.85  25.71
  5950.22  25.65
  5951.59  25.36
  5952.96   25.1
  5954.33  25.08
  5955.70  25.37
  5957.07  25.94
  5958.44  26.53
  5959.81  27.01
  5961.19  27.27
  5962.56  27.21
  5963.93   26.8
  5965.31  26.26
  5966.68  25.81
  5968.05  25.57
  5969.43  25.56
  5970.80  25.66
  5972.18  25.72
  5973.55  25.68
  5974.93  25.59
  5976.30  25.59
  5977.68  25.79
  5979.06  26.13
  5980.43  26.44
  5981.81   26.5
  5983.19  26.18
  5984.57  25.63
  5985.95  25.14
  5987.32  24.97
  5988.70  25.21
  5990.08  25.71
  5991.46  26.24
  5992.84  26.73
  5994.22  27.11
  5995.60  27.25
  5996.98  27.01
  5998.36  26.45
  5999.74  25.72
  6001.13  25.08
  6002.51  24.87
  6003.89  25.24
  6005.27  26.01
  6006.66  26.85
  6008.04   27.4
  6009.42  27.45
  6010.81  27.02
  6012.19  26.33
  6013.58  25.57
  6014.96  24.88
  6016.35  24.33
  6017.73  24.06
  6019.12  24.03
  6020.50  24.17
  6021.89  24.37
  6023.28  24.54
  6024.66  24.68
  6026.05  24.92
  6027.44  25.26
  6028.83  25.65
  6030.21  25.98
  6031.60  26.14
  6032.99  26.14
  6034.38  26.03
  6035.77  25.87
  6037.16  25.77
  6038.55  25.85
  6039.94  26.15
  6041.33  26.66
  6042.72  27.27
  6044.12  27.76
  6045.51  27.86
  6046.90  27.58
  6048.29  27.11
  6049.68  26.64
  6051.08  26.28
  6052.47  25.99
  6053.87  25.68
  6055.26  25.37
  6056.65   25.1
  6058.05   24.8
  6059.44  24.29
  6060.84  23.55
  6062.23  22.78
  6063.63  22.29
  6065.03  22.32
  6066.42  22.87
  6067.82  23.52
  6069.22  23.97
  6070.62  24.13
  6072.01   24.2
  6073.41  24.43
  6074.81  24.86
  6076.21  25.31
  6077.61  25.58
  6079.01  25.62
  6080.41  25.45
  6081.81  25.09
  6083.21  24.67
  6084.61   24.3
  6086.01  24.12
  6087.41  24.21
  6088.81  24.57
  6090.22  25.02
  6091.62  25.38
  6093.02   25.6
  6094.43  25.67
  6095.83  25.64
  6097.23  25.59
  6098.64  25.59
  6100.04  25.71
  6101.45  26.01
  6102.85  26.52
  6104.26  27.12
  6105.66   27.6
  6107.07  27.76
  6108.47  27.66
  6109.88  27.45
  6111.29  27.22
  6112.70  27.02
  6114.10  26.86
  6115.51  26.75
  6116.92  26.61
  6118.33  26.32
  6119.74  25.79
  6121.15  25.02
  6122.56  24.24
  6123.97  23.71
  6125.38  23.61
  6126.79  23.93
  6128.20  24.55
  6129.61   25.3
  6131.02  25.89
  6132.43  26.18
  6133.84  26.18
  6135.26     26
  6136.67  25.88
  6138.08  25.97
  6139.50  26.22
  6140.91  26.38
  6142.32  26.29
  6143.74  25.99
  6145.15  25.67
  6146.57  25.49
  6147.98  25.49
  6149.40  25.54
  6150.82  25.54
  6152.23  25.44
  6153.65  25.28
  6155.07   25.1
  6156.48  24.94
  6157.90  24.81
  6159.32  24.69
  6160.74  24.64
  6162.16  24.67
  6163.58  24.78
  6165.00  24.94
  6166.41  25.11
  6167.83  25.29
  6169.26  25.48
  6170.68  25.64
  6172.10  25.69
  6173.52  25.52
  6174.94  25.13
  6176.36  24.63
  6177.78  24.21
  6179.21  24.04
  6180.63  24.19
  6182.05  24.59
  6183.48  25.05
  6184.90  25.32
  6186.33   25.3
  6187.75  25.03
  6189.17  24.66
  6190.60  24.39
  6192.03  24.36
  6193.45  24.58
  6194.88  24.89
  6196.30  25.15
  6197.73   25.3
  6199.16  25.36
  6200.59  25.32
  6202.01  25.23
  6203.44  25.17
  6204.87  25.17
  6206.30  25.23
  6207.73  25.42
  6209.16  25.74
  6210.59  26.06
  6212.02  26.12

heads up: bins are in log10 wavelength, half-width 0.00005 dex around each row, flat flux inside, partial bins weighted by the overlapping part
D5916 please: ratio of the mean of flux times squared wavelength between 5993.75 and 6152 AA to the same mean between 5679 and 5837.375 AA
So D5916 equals 1.10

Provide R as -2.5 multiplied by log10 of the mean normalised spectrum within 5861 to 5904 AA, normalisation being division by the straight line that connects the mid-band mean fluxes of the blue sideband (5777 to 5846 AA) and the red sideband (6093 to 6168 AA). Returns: 0.03 mag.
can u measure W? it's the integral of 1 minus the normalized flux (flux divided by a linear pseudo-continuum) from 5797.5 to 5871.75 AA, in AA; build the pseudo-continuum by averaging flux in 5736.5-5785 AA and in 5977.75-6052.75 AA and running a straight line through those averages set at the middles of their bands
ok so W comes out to 1.24 AA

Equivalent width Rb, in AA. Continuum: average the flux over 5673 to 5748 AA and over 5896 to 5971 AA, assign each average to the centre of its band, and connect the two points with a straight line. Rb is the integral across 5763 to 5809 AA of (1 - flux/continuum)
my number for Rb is 2.1 AA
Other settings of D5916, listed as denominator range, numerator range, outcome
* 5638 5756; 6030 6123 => 1.14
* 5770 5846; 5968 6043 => 1.08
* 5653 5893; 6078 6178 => 1.12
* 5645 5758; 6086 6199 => 1.15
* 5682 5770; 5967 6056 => 1.10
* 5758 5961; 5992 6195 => 1.08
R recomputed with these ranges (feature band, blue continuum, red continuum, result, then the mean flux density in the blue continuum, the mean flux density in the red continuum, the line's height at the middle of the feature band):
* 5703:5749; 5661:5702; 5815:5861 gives 0.04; 26.3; 26.7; 26.4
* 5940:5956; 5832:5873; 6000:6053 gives 0.01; 25.7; 25.9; 25.8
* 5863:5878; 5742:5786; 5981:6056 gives 0.02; 26.1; 25.9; 26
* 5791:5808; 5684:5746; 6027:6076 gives 0.07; 25.6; 25.3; 25.5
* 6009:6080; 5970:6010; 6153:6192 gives 0.02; 26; 24.9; 25.7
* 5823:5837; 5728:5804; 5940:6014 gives -0.06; 25.5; 26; 25.6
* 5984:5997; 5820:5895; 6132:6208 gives -0.02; 25.9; 25.2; 25.6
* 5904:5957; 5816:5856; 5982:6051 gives 0.04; 26.8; 25.9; 26.3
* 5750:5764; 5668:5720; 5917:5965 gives -0.02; 26.2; 25.6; 26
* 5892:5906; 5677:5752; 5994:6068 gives 0.06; 25.9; 25.6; 25.7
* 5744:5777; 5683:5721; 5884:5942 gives -0.04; 25.7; 24.9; 25.5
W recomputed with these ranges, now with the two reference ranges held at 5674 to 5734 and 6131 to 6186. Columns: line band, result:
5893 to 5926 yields 0.6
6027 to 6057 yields -1.1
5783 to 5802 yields 1.5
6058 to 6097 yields 1.4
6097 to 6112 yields -0.8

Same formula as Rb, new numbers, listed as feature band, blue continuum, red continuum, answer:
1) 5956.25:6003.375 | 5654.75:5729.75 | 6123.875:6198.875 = -1.50 AA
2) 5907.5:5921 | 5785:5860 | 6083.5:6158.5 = 0.19 AA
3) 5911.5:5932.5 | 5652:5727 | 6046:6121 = 0.41 AA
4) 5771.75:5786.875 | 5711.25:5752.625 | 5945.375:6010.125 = 0.63 AA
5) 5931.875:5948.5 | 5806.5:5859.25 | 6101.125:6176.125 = 0.27 AA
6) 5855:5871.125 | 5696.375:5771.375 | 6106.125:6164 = 0.65 AA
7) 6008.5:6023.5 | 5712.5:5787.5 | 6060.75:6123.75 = 0.10 AA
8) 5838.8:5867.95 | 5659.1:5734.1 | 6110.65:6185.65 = 0.13 AA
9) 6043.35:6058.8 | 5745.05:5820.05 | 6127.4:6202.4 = -0.67 AA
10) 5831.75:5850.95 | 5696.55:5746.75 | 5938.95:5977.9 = -0.42 AA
